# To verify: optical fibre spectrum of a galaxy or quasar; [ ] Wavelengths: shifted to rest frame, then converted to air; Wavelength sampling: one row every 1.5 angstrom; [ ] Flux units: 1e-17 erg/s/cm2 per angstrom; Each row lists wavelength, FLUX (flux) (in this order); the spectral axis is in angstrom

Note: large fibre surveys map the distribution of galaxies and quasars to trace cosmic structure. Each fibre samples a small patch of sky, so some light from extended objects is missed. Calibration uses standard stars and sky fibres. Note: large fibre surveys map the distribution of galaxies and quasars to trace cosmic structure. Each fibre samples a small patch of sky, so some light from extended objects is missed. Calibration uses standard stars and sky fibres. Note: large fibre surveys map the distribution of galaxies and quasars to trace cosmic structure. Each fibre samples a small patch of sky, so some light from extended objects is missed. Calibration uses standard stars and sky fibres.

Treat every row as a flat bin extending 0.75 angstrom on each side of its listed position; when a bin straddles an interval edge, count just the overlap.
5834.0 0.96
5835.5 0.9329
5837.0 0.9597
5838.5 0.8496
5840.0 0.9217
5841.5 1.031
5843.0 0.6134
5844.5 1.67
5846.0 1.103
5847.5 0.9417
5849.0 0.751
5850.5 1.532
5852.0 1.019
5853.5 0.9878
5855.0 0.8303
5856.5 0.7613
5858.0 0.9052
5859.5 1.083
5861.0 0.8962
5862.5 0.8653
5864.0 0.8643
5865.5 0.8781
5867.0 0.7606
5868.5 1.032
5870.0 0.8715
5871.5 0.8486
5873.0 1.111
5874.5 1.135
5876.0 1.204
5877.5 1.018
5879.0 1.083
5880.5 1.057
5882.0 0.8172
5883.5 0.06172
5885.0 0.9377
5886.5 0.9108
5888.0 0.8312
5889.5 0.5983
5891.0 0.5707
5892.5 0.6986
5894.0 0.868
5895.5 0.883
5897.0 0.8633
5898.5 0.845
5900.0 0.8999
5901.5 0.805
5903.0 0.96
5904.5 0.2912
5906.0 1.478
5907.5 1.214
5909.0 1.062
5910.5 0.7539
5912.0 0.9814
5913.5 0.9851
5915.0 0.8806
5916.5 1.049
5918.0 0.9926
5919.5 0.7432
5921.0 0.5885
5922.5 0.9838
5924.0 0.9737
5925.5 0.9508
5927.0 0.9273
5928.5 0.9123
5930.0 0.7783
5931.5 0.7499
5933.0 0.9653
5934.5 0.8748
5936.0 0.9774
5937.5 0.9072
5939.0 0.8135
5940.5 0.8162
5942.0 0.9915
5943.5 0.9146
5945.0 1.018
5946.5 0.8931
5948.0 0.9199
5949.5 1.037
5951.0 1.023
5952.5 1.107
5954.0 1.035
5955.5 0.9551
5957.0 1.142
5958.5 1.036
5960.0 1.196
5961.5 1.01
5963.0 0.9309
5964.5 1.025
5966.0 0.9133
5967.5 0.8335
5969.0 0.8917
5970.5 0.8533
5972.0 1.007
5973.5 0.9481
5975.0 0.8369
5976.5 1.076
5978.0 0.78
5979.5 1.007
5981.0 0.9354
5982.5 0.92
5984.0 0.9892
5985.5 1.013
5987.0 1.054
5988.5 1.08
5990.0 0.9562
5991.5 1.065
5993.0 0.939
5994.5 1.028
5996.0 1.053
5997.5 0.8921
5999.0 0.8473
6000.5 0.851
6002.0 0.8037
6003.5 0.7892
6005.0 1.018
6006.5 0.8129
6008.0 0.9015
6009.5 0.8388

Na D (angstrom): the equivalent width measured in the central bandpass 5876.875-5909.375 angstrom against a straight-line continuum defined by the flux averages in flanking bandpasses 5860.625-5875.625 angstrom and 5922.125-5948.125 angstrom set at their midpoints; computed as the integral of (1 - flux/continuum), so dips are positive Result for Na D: 2.6 angstrom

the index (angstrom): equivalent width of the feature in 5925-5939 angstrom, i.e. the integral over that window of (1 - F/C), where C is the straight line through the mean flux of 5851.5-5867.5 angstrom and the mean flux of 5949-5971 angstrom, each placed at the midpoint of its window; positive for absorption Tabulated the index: 1.2 angstrom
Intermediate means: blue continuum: 0.896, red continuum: 1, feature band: 0.888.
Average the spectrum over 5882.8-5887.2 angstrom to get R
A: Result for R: 0.64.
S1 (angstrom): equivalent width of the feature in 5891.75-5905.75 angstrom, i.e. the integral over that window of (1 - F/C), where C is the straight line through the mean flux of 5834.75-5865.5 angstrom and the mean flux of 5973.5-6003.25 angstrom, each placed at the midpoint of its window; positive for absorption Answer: 2.2 angstrom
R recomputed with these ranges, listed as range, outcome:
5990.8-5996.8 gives 1.02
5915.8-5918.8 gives 1.02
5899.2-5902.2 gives 0.853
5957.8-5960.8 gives 1.12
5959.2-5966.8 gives 1.01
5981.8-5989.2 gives 1.01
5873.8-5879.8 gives 1.11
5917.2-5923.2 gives 0.828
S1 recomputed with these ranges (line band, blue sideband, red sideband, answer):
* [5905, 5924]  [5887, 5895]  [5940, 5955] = -3.2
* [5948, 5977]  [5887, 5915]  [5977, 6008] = -2.3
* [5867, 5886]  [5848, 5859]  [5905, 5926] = 0.9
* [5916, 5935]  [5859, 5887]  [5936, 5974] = 1.4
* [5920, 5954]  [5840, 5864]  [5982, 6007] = 1.8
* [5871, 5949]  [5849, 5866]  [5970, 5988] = 5.2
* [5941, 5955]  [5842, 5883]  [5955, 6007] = -0.4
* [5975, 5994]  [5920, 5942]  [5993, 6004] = -1.8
